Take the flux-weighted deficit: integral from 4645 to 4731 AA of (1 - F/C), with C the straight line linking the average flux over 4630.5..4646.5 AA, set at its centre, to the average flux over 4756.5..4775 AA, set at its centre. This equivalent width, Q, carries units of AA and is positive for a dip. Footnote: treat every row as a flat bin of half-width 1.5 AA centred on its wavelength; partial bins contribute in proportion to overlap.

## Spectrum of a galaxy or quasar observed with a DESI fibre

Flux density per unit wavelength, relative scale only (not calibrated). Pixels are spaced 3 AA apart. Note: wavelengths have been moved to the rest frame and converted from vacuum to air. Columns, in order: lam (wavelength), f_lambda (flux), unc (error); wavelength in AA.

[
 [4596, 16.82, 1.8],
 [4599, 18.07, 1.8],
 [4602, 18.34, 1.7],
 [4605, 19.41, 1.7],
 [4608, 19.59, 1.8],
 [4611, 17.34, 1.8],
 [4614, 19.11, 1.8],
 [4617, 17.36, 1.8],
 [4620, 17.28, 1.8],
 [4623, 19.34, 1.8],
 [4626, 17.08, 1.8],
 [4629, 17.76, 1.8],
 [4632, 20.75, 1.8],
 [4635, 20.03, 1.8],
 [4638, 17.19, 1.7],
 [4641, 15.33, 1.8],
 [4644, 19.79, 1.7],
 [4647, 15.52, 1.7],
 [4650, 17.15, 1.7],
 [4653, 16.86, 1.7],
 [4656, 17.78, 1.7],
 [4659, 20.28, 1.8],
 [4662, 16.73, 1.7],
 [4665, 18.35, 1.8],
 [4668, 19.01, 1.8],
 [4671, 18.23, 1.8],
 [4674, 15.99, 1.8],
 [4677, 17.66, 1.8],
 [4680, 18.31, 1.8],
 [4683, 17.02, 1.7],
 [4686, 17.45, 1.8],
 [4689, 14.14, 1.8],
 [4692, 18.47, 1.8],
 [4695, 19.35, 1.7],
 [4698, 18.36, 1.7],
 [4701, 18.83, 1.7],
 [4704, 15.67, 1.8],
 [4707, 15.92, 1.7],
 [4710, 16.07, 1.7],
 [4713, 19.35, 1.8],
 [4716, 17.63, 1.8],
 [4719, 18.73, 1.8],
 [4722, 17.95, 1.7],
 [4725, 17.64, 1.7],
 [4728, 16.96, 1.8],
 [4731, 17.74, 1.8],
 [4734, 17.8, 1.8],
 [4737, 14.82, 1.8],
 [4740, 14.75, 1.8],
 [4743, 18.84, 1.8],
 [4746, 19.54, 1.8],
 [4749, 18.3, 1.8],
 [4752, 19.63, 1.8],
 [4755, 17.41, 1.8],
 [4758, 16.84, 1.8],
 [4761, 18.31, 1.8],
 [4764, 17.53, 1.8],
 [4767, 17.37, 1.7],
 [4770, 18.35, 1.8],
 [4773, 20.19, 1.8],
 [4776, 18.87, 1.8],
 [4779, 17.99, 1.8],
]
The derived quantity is 3.5 AA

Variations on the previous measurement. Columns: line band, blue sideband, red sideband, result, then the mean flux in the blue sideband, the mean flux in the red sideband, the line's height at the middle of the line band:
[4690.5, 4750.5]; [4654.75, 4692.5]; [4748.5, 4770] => 0.51 AA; 17.6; 17.9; 17.8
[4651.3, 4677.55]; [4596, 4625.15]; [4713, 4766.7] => 0.27 AA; 18.3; 17.7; 18.1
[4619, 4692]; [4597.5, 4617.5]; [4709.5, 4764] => 1.96 AA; 18.5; 17.7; 18.2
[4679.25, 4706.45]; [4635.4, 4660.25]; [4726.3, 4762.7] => 0.22 AA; 17.6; 17.6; 17.6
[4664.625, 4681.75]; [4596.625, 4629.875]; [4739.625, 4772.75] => 0.26 AA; 18.2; 18.1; 18.2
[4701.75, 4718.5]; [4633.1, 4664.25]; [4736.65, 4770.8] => 0.57 AA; 17.7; 17.7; 17.7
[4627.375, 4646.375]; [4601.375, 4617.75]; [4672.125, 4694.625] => -0.29 AA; 18.6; 17.1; 18.1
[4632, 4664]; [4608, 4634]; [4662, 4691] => 0.08 AA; 18.4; 17.3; 17.9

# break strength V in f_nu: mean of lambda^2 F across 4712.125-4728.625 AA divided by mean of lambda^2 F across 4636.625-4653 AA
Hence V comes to 1.10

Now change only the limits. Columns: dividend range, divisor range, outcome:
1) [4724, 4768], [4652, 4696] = 1.02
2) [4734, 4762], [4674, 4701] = 1.03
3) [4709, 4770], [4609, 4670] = 1.02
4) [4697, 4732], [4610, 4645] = 1.00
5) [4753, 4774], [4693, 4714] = 1.05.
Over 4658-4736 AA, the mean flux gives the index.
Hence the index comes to 17.6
